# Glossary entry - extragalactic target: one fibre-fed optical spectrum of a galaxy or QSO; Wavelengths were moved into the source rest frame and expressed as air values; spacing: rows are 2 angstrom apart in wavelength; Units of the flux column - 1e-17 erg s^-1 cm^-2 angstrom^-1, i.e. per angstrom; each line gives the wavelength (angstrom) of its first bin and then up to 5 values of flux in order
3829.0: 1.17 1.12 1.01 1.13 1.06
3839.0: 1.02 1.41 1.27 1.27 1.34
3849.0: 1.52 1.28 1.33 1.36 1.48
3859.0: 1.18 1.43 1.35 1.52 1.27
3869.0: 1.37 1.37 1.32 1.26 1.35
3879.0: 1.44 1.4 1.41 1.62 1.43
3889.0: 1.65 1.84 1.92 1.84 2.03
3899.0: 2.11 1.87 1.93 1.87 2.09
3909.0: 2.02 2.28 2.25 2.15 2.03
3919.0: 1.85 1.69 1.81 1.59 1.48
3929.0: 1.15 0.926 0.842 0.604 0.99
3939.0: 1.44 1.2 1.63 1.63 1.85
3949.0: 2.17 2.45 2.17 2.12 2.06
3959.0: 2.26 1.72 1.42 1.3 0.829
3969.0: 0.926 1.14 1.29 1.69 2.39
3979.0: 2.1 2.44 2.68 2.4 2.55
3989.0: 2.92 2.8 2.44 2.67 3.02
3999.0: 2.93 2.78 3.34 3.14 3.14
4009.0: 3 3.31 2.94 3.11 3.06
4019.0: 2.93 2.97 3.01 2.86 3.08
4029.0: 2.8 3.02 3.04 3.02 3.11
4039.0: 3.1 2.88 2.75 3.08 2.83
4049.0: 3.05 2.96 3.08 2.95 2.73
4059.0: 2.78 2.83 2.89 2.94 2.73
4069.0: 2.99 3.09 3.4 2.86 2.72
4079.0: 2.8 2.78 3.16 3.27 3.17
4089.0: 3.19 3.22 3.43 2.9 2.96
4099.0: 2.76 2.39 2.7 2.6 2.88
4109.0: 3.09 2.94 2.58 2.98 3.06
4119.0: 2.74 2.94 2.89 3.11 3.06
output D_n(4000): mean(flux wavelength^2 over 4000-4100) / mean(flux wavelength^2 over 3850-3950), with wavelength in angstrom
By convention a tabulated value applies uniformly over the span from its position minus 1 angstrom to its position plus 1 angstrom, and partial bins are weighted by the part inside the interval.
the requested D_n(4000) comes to 2.05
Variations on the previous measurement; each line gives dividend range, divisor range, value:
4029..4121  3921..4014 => 1.52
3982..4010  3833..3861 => 2.40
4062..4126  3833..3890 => 2.46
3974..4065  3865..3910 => 1.85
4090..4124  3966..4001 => 1.39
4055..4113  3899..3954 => 1.85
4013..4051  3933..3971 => 1.98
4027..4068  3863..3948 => 1.97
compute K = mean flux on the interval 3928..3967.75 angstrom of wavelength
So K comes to 1.54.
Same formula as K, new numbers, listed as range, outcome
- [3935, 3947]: 1.35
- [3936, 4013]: 2.18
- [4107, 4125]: 2.91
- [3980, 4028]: 2.9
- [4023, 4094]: 2.99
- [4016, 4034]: 2.97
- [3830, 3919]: 1.55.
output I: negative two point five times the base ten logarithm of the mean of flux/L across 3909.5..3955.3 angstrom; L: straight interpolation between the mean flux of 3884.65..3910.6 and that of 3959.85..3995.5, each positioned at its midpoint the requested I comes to 0.16 mag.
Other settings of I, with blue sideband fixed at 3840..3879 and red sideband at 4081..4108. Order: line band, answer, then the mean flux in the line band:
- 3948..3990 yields 0.082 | 1.95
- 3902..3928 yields -0.117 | 1.93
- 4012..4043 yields -0.192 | 2.99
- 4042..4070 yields -0.078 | 2.9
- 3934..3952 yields 0.241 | 1.55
